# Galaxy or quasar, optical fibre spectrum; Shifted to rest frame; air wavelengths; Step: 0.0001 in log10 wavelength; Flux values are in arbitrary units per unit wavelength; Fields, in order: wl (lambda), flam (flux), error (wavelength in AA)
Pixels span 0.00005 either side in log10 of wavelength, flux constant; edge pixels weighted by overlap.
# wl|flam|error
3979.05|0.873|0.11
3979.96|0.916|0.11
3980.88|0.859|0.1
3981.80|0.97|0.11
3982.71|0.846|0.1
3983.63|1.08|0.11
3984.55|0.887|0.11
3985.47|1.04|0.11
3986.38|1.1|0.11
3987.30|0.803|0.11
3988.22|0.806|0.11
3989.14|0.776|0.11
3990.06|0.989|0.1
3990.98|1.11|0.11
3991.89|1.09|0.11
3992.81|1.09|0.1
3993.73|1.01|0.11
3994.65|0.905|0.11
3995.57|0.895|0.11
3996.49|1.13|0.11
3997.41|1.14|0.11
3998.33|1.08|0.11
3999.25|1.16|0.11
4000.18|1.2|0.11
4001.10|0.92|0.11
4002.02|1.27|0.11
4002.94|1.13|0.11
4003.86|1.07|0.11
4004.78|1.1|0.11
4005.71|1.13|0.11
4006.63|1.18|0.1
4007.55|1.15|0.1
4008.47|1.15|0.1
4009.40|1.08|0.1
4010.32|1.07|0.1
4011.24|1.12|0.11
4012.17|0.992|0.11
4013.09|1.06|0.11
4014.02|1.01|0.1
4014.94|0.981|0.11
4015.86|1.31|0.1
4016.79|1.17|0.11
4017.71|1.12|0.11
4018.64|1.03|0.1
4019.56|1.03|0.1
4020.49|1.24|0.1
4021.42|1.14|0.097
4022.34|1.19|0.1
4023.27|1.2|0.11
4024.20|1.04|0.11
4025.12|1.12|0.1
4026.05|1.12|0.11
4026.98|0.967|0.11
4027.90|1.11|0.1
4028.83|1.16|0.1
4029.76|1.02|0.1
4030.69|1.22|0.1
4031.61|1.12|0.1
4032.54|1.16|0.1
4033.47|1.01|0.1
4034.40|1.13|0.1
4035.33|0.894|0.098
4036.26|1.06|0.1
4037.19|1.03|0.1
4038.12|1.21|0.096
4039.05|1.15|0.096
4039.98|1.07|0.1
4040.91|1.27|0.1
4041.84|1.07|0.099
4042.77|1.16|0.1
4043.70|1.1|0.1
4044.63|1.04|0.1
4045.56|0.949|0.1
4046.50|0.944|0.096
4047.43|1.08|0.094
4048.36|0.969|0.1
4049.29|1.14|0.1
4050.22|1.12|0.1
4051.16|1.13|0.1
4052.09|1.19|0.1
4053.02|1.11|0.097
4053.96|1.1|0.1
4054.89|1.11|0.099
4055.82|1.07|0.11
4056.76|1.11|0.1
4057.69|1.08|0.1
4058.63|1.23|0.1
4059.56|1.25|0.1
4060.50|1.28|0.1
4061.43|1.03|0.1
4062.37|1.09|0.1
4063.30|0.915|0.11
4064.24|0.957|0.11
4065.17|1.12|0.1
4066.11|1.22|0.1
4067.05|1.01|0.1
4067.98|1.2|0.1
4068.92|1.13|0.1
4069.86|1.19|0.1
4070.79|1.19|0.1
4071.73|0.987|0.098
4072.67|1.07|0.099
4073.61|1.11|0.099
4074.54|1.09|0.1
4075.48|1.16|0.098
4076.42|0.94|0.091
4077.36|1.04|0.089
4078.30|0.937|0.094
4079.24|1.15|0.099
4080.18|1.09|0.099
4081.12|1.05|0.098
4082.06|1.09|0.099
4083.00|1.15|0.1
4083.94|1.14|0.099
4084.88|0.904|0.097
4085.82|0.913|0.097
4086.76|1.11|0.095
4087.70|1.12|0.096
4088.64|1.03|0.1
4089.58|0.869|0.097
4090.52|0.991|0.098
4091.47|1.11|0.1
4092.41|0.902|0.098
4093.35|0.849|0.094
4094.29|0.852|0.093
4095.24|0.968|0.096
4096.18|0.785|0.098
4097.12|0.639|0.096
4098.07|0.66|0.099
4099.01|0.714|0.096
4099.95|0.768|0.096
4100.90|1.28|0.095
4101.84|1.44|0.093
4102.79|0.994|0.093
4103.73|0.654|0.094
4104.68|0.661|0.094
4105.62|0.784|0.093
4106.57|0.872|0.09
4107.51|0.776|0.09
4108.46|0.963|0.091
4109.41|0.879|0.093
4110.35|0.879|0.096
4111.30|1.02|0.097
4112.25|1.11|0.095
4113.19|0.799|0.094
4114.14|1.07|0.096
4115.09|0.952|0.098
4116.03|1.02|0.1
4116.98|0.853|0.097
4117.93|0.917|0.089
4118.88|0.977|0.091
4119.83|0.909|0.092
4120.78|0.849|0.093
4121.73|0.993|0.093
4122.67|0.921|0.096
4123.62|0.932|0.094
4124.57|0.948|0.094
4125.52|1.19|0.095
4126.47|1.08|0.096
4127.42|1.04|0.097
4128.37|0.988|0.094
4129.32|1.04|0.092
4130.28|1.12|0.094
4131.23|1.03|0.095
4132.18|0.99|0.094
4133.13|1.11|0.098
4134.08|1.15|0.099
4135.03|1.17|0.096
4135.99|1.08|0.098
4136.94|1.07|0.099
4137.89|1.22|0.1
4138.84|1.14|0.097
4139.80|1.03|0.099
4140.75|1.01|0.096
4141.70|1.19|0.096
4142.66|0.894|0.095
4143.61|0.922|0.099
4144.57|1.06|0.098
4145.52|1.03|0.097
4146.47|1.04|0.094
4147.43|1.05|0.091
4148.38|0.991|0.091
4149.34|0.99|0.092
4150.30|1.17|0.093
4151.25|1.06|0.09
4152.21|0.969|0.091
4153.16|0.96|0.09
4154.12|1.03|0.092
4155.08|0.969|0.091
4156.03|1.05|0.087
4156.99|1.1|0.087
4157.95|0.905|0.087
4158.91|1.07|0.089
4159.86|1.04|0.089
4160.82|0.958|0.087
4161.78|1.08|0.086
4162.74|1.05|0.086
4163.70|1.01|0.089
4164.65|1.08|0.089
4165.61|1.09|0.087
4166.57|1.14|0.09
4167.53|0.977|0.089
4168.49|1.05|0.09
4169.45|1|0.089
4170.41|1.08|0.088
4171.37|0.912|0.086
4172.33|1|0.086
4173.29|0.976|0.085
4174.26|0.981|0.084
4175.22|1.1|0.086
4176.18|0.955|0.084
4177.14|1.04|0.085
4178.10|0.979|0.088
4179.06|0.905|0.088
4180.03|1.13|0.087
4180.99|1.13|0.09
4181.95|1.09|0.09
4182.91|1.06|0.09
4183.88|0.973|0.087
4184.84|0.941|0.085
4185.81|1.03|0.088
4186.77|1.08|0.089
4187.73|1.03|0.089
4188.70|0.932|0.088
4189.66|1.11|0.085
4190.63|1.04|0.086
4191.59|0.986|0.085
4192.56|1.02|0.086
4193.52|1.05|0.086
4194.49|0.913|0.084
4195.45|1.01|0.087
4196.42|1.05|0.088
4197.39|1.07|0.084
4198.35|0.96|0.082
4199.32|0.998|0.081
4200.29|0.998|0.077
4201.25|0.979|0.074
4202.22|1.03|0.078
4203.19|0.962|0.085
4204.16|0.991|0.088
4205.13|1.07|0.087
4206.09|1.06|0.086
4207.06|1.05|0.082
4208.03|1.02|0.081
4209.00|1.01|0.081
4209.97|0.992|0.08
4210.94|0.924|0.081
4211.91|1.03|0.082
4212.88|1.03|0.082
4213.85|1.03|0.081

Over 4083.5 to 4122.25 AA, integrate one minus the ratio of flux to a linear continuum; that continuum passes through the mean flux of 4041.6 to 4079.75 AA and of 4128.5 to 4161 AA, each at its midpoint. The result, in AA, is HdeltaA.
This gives 5.2 AA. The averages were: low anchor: 1.09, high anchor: 1.05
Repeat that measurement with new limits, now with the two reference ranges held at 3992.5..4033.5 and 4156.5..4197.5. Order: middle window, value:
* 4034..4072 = -0.62 AA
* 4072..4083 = 0.03 AA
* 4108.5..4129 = 1.63 AA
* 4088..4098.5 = 1.79 AA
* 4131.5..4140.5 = -0.50 AA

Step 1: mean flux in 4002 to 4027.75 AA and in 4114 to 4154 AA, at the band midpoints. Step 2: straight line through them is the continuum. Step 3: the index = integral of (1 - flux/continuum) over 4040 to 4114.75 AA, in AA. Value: 3.0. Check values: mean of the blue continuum 1.11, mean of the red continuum 1.03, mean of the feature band 1.02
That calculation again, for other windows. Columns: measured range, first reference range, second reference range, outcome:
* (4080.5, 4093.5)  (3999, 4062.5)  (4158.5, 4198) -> 0.7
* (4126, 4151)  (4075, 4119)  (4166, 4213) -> -2.0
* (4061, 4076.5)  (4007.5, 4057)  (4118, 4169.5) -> -0.1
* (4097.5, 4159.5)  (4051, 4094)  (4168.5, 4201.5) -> 3.1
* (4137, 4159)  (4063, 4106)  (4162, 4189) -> -0.4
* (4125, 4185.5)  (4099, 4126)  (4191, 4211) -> -4.3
